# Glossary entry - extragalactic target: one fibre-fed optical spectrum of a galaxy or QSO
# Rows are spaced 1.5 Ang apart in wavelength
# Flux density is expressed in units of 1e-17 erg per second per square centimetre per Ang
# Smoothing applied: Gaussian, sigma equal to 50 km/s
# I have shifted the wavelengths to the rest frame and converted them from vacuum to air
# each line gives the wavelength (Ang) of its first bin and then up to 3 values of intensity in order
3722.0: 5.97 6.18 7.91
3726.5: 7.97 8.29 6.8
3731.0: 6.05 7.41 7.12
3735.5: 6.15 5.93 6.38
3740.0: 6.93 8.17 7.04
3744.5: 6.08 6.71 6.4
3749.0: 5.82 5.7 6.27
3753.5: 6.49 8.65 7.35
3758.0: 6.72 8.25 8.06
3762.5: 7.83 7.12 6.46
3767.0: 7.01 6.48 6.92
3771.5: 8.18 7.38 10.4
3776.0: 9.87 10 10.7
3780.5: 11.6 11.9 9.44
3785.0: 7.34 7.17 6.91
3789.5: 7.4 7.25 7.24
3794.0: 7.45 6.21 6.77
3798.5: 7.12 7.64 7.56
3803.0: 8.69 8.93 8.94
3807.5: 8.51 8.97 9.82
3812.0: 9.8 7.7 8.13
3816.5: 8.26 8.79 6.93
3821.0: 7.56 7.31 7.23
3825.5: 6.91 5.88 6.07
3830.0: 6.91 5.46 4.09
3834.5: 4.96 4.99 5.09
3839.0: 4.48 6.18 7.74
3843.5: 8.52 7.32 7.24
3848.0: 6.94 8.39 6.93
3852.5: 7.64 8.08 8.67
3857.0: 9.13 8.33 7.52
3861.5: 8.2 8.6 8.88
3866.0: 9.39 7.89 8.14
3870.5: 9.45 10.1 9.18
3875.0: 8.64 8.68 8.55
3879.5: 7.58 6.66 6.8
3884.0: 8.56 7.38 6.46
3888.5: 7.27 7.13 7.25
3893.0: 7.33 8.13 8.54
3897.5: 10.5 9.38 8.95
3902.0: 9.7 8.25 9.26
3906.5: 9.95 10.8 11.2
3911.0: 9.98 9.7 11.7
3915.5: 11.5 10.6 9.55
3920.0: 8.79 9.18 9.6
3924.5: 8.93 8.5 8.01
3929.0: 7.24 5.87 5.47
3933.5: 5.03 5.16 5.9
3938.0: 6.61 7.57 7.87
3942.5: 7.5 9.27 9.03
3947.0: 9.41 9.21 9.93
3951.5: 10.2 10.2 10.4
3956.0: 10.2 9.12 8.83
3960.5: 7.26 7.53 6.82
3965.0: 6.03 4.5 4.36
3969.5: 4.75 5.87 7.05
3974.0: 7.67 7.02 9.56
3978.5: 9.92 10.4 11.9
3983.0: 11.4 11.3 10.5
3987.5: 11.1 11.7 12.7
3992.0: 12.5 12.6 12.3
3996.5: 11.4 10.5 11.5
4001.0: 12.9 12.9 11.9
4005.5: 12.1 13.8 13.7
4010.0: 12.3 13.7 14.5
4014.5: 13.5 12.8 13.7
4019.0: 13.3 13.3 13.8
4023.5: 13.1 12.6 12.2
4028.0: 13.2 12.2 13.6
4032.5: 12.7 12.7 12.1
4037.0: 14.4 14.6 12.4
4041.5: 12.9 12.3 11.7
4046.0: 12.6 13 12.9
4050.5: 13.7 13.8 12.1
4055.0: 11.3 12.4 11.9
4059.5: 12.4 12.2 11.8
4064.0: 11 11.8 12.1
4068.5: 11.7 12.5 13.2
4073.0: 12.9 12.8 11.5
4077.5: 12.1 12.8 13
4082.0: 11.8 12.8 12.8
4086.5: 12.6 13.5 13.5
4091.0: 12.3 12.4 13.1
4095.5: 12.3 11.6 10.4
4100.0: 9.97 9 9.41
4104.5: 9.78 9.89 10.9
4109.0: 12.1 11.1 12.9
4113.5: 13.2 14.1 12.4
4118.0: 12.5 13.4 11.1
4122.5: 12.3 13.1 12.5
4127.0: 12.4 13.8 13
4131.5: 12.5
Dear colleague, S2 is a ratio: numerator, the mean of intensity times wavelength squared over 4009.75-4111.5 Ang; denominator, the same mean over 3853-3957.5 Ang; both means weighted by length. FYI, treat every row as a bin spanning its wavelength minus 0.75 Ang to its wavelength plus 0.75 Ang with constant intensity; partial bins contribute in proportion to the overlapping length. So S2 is 1.56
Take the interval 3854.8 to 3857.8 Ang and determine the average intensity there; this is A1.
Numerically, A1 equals 8.89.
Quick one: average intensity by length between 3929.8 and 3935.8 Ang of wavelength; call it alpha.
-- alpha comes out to 5.38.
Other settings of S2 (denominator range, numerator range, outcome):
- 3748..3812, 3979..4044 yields 1.77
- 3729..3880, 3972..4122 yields 1.80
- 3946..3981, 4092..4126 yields 1.55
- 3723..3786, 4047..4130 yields 1.90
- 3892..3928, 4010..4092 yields 1.44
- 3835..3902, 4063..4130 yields 1.72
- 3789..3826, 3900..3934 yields 1.21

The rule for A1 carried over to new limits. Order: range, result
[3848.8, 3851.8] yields 7.65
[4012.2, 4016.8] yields 13.6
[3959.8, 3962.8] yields 7.39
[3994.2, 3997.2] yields 11.9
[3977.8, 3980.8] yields 10.2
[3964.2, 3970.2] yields 4.93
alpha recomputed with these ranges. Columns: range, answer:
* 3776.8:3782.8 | 11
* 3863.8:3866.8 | 9.12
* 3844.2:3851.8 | 7.37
